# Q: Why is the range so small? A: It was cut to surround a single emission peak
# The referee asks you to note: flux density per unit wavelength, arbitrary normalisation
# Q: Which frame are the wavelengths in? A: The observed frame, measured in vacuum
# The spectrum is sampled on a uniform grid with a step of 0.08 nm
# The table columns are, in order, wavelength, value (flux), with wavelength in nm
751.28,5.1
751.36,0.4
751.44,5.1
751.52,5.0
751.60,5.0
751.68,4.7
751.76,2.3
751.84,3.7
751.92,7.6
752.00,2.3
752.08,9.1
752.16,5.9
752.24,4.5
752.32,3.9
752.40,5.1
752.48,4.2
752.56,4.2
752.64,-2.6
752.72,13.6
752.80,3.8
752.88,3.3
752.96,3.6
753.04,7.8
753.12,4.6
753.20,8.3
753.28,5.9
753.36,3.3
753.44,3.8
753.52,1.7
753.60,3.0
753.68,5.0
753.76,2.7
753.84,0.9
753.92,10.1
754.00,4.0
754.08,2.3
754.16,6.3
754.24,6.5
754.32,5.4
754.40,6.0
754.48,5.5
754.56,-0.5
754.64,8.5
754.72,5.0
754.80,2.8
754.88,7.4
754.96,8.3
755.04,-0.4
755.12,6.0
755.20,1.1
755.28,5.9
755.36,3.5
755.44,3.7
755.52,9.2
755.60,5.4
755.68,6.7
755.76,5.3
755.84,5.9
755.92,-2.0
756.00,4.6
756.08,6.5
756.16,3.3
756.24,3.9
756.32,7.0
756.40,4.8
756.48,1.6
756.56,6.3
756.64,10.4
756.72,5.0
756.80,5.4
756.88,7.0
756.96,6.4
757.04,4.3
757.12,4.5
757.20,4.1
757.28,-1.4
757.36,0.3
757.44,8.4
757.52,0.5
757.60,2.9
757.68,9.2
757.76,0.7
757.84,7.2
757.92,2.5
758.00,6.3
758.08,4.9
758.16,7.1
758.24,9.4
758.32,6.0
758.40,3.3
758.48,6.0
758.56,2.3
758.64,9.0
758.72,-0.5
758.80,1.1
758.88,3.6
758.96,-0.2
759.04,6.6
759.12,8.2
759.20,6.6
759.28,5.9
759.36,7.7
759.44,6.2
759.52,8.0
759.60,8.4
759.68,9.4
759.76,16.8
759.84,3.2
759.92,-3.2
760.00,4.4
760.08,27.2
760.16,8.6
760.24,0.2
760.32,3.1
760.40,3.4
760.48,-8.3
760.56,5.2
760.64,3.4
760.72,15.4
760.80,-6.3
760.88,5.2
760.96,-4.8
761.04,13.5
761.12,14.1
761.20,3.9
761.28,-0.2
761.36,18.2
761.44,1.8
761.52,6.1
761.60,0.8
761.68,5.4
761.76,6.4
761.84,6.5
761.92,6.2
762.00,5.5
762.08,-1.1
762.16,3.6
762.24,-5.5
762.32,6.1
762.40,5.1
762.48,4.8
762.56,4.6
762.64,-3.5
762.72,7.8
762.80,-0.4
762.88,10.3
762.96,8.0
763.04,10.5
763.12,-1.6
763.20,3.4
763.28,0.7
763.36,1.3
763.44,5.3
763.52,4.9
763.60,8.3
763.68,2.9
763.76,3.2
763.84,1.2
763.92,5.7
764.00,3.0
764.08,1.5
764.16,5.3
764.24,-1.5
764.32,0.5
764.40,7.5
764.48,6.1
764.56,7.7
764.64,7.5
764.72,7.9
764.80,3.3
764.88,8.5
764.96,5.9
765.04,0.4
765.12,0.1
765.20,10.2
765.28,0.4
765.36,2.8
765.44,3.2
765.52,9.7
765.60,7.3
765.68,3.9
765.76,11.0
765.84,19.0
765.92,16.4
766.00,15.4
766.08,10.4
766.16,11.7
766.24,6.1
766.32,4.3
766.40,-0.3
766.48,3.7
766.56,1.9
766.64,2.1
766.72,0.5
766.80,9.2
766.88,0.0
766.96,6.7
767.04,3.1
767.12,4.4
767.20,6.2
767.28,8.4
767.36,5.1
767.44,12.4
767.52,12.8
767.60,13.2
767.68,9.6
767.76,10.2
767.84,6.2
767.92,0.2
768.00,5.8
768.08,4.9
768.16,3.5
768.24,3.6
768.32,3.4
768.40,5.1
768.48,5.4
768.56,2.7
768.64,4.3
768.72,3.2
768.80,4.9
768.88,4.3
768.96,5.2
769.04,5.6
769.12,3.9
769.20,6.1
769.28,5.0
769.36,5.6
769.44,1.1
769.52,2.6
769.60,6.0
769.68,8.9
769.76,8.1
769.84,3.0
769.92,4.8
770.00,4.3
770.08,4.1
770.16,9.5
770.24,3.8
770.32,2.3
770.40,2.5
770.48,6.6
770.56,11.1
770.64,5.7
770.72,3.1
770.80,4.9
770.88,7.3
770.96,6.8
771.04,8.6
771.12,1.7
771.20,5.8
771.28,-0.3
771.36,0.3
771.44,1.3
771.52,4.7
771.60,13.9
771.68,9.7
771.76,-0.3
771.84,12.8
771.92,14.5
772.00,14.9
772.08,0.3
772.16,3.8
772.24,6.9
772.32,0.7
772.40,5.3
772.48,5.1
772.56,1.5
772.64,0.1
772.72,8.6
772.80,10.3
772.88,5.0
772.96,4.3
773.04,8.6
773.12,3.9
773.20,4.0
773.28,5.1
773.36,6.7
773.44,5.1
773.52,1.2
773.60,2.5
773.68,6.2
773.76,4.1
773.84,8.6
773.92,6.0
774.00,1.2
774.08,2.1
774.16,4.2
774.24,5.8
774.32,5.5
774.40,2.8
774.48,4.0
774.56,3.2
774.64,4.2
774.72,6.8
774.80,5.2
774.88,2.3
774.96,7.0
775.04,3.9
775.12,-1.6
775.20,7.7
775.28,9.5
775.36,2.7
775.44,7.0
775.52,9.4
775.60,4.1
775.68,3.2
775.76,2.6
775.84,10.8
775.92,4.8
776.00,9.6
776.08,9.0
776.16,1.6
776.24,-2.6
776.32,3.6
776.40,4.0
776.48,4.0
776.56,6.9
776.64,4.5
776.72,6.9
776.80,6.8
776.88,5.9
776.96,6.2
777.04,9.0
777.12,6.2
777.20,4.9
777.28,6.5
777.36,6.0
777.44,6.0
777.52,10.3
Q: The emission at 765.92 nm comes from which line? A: [S II]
